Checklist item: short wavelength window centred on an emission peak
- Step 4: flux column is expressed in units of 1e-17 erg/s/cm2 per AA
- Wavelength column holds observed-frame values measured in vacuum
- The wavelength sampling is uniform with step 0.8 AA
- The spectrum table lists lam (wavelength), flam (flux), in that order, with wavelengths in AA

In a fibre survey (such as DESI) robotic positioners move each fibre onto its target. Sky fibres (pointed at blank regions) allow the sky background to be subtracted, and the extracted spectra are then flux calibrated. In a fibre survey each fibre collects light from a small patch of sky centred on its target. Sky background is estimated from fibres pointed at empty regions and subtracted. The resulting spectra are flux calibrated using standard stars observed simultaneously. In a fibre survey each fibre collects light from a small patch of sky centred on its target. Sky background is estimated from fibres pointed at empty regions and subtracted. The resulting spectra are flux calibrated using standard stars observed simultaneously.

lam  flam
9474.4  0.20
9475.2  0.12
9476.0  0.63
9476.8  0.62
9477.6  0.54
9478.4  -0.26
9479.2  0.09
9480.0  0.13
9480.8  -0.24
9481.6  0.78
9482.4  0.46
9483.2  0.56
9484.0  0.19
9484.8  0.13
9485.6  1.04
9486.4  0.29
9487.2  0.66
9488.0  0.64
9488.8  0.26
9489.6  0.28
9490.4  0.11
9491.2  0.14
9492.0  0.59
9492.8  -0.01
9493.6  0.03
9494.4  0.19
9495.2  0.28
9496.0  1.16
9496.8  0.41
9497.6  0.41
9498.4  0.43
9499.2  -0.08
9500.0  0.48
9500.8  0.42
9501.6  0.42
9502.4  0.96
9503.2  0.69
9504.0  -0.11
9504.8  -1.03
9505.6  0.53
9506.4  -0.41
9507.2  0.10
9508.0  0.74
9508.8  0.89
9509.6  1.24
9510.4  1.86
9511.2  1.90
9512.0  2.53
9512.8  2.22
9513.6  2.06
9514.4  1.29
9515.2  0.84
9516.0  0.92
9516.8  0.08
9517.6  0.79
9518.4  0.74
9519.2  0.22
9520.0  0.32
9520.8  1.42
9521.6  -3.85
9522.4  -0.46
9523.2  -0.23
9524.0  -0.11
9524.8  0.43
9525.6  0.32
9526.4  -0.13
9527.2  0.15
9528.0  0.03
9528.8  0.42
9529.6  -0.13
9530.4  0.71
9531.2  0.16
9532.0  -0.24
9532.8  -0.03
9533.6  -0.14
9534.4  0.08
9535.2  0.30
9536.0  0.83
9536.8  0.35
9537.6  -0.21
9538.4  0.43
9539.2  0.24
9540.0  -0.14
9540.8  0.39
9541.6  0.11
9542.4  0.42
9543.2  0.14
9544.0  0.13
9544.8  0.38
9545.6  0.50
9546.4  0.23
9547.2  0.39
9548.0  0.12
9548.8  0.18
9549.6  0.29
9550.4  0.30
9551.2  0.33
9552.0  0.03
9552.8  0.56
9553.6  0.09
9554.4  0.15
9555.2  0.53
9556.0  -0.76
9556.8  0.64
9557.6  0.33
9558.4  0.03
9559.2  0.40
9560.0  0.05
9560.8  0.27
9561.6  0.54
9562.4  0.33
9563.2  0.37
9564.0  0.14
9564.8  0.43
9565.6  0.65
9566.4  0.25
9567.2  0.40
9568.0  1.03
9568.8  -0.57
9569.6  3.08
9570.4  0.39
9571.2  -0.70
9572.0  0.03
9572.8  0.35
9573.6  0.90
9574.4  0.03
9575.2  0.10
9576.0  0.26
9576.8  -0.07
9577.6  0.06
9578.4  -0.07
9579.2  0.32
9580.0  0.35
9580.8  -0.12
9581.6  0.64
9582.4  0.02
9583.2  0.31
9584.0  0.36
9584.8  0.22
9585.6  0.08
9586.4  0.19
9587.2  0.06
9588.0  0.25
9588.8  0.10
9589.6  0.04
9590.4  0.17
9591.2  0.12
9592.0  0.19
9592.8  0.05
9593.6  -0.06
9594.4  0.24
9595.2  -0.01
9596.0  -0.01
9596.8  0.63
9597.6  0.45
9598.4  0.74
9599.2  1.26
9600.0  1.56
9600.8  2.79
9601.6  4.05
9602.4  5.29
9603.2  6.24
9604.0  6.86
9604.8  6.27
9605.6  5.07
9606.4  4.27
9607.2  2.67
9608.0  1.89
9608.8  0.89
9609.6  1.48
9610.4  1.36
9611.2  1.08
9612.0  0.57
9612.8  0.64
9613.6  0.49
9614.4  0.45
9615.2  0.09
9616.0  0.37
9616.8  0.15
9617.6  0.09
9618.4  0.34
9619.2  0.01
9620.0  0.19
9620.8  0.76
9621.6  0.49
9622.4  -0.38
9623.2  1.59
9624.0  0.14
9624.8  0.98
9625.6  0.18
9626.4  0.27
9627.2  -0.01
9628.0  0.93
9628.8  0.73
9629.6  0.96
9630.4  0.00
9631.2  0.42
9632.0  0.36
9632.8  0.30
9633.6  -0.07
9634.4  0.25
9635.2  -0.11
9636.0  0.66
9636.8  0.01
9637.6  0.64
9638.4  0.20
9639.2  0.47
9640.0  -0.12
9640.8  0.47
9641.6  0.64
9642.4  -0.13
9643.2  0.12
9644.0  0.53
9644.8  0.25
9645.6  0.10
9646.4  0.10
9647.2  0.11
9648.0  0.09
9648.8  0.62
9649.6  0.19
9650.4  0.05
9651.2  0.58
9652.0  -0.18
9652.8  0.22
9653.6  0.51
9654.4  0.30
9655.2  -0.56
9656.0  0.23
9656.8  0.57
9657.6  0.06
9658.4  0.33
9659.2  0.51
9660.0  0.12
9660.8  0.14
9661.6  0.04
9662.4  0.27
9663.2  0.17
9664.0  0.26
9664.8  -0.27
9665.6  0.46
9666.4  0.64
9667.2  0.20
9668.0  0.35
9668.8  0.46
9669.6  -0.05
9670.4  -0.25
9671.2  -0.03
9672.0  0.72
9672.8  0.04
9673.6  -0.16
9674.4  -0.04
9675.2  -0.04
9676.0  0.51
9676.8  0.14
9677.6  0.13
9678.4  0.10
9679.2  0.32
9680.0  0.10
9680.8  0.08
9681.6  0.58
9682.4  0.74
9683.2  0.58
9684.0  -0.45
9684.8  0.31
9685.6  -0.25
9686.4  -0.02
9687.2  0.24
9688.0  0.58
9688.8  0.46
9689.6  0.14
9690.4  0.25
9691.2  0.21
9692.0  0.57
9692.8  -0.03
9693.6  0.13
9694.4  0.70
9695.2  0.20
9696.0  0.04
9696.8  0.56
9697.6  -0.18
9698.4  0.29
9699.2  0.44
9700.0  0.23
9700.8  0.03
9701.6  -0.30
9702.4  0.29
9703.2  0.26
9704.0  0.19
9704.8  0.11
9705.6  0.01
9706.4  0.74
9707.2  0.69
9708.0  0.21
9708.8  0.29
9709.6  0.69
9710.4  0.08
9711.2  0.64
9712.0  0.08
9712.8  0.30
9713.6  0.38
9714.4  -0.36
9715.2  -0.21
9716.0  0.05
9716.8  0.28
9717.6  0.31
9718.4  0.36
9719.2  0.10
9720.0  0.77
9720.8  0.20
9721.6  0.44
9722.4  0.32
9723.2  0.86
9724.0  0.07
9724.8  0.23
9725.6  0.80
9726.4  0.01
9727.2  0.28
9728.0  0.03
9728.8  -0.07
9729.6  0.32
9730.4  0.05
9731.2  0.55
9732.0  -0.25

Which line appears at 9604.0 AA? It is [O III] 5007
